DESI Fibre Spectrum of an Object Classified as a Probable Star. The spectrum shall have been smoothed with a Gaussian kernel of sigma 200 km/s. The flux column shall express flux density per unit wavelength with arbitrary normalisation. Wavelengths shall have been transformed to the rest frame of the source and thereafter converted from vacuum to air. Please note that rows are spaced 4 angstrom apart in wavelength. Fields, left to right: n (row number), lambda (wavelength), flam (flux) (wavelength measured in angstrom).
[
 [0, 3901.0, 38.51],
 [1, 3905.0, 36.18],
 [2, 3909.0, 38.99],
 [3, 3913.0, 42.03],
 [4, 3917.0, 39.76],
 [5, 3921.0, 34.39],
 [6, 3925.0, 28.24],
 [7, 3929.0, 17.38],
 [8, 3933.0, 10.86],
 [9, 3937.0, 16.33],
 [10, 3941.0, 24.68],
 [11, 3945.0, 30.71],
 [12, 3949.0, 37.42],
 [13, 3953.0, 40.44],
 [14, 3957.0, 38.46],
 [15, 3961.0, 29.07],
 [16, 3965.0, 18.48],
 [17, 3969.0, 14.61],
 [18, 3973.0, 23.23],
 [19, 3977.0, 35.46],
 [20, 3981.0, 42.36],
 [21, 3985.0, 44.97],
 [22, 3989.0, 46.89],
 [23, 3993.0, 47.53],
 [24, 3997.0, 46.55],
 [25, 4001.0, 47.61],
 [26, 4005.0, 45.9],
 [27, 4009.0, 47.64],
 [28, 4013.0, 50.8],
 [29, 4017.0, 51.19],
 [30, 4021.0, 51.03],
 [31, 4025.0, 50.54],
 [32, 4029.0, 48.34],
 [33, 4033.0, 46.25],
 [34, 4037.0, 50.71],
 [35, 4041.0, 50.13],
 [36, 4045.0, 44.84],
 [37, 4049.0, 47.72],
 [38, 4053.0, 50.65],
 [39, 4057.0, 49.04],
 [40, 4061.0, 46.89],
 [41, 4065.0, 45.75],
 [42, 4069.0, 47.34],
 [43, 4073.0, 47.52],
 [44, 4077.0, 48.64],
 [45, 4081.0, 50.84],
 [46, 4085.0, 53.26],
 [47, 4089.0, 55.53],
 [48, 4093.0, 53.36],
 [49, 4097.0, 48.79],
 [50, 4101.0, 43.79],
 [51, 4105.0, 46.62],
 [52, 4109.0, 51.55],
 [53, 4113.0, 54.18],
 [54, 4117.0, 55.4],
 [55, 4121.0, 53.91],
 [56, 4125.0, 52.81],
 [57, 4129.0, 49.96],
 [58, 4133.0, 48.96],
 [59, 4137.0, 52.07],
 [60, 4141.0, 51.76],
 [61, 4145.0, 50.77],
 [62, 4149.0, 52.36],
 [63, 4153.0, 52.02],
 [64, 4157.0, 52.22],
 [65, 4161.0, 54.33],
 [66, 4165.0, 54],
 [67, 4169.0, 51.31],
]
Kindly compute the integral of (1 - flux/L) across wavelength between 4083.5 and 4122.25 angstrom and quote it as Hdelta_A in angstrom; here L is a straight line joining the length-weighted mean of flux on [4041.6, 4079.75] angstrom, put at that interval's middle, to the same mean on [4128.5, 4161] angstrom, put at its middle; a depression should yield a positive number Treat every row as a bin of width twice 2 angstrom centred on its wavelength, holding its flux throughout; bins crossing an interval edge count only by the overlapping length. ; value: -1.5 angstrom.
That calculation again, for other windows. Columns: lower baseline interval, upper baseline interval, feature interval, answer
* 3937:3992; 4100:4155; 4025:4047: -4.1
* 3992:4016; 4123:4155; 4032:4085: 0.9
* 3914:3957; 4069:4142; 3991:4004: -3.6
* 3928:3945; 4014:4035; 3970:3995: -2.7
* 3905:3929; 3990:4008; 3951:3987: 9.1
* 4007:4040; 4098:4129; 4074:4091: -0.4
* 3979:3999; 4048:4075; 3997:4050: -2.2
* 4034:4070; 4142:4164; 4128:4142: 0.3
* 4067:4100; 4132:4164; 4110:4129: -0.8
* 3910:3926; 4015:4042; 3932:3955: 7.2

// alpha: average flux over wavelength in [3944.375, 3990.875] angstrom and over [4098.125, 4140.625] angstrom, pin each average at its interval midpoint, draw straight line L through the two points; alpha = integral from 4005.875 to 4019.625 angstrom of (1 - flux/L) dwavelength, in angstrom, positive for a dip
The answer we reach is -3.9 angstrom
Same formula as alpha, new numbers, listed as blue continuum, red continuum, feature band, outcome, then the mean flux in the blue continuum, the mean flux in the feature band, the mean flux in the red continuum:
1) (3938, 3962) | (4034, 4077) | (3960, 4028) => -2.3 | 32.9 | 41.1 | 48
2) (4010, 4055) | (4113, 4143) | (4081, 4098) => -0.6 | 49.3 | 52.7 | 52.3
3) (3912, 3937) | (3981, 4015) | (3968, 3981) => 4.1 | 27.3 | 27.9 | 46.9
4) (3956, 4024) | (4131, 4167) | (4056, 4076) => -0.6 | 40.3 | 47.3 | 52.1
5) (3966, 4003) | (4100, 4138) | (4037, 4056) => -1.9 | 38.3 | 48.6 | 51.1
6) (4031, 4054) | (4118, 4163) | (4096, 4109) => 0.9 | 48.3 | 47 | 52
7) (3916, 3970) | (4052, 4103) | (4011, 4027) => -4.5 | 27.2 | 50.9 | 49.3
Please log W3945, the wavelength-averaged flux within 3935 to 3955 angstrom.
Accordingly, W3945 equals 29.9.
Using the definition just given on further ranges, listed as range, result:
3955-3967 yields 28.7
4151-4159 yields 52.1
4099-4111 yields 47.3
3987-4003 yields 47.1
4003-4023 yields 49.3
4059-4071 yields 46.7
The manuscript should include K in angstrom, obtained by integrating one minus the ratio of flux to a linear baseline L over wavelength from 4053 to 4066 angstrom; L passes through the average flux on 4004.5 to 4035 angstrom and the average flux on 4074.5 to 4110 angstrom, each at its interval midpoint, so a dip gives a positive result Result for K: 0.48 angstrom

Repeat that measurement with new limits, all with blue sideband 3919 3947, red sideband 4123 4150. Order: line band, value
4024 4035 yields -3.5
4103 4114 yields -0.7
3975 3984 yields -3.0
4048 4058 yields -2.4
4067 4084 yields -2.4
